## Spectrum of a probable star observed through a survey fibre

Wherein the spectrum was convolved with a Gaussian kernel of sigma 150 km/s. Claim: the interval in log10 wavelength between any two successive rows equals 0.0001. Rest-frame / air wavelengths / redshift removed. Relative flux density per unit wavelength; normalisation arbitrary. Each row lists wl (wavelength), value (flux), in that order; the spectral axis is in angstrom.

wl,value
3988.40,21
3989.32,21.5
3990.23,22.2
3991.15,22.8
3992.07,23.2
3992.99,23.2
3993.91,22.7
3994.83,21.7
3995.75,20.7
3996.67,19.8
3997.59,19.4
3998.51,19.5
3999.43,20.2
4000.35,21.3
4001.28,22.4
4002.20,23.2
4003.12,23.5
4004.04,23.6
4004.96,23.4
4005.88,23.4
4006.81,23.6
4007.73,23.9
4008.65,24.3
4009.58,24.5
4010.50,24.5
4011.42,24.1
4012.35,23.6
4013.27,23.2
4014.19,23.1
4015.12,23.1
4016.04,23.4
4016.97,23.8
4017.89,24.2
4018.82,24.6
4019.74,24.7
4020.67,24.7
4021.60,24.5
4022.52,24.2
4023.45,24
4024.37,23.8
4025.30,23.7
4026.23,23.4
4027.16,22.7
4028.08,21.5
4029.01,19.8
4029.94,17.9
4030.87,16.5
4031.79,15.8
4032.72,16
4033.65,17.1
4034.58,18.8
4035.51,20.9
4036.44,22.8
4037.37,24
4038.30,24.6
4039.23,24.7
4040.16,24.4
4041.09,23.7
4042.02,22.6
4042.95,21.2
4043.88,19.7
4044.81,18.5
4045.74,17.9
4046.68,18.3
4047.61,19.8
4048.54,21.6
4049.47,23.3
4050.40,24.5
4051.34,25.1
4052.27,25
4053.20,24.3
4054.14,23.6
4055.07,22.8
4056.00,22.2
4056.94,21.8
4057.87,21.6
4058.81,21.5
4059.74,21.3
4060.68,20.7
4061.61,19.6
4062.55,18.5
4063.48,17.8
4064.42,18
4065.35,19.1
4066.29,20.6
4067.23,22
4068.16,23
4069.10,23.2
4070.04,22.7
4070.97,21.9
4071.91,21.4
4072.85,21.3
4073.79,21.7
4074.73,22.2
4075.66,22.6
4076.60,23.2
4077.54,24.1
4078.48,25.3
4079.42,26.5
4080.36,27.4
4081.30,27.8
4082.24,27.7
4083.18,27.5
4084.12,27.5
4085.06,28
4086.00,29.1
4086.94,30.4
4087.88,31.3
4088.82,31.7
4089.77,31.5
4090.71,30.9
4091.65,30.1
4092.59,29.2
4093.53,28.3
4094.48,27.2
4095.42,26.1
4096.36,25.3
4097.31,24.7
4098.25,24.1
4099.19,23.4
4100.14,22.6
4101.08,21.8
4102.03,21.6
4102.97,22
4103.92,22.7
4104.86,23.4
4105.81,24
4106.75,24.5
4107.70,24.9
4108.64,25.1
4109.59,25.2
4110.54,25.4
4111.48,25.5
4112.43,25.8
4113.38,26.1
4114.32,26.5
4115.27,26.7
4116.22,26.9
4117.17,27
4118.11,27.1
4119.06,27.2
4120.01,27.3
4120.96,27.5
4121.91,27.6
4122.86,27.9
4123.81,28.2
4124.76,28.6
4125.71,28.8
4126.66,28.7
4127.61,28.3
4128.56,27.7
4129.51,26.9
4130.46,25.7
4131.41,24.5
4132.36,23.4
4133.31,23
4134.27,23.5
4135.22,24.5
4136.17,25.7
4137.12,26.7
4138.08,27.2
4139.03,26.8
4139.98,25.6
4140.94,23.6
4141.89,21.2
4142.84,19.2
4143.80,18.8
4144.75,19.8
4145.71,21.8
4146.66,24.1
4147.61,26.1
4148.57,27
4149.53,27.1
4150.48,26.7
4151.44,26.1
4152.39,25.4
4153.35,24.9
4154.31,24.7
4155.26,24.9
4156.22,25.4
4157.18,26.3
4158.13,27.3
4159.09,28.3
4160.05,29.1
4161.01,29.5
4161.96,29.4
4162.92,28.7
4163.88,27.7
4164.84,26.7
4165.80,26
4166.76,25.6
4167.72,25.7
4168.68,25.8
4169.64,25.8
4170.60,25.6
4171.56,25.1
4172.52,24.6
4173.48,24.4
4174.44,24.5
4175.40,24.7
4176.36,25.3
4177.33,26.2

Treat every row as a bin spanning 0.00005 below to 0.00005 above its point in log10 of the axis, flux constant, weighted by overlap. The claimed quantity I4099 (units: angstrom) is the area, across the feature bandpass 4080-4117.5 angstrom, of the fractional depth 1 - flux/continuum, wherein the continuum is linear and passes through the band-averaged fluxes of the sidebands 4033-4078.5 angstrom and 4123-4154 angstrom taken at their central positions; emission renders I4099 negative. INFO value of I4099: -4.7 angstrom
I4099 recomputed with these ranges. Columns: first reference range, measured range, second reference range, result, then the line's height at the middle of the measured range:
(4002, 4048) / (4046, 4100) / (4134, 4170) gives -1.6 angstrom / 23.5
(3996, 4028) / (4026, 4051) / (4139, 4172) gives 3.0 angstrom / 23.6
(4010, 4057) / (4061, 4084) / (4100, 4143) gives 0.9 angstrom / 23.7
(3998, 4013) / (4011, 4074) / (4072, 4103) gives 6.7 angstrom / 24.5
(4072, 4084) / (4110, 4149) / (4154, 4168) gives 0.8 angstrom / 26.2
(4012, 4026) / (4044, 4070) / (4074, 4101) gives 4.3 angstrom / 25.5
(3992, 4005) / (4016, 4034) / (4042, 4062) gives -0.1 angstrom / 21.7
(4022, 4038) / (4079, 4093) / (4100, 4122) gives -3.1 angstrom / 23.8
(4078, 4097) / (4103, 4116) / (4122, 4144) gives 1.0 angstrom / 27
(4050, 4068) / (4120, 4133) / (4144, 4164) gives -1.3 angstrom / 24.8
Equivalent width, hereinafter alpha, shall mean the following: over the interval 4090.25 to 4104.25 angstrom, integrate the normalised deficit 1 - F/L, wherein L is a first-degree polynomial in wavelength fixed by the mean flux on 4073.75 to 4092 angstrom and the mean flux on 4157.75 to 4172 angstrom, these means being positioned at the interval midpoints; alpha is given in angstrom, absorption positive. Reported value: 1.0 angstrom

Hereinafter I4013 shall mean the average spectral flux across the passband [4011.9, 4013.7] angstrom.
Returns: 23.5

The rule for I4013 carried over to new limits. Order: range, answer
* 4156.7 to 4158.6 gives 26.9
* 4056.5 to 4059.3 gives 21.7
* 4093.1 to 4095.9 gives 27.2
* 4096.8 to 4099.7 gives 24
